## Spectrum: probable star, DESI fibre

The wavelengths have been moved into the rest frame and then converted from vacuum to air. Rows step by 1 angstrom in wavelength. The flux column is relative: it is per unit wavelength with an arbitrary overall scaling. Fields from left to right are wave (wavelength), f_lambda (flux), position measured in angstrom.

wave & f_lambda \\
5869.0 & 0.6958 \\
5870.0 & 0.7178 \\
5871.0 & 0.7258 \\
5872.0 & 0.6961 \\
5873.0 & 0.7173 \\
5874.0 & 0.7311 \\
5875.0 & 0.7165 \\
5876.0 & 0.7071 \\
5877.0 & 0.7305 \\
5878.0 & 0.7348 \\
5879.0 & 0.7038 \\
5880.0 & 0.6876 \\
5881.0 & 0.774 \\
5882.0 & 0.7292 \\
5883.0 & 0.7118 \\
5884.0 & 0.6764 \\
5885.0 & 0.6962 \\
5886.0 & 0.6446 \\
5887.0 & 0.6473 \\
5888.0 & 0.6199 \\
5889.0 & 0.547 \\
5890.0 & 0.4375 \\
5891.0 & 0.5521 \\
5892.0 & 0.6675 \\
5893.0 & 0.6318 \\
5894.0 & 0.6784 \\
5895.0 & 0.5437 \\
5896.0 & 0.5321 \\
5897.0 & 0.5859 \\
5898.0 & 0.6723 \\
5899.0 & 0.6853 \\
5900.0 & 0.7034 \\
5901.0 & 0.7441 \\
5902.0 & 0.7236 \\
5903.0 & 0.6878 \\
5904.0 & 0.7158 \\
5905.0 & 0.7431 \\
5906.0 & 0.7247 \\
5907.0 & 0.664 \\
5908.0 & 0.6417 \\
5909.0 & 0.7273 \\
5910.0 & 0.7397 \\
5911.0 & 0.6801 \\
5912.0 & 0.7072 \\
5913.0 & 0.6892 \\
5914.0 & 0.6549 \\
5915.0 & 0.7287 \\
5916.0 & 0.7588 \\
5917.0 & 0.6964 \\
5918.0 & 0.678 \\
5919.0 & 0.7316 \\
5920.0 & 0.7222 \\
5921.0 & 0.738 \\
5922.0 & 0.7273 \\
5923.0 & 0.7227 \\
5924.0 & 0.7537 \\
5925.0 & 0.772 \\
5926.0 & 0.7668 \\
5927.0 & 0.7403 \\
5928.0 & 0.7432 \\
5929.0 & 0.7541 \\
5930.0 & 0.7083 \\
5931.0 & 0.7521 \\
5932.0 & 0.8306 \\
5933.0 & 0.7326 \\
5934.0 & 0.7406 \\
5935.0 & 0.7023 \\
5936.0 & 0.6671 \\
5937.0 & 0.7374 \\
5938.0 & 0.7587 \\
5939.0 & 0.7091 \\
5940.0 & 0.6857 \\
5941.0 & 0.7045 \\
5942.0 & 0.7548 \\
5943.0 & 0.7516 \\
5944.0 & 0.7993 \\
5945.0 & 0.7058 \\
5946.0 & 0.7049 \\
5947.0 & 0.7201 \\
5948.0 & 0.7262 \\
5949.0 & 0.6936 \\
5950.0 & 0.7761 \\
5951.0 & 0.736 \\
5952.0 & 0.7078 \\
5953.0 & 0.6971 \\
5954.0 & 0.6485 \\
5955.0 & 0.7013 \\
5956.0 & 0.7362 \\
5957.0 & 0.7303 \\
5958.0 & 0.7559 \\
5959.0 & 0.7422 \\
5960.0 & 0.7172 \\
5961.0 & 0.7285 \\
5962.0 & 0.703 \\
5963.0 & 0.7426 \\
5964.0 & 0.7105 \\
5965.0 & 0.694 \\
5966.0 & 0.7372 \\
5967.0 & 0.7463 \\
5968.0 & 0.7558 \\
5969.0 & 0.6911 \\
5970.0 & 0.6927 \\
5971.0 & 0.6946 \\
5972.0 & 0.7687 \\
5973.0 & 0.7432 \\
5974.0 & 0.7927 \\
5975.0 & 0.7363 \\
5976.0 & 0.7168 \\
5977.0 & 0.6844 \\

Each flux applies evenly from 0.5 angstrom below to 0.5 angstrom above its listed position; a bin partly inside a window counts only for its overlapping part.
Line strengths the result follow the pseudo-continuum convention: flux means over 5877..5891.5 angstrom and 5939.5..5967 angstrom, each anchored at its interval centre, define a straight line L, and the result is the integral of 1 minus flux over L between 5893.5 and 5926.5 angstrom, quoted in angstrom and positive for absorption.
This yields -0.8 angstrom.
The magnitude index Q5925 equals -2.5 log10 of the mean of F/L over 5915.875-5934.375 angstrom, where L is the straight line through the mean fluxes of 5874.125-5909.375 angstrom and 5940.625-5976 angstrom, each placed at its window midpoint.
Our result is -0.064 mag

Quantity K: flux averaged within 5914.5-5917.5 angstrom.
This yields 0.728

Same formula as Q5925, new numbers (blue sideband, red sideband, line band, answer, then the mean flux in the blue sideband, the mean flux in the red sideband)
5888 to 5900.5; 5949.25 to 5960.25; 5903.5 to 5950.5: -0.09 mag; 0.604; 0.722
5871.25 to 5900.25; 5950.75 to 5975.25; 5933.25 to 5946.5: -0.03 mag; 0.661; 0.724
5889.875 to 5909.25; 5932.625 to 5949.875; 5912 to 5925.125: -0.05 mag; 0.656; 0.724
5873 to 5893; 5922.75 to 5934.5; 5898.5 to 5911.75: 0.00 mag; 0.669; 0.752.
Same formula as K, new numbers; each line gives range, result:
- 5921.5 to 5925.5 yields 0.744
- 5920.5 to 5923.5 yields 0.729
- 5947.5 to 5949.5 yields 0.71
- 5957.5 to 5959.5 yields 0.749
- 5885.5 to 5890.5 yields 0.579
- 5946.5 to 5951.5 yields 0.73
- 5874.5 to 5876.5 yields 0.712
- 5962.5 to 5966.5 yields 0.721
